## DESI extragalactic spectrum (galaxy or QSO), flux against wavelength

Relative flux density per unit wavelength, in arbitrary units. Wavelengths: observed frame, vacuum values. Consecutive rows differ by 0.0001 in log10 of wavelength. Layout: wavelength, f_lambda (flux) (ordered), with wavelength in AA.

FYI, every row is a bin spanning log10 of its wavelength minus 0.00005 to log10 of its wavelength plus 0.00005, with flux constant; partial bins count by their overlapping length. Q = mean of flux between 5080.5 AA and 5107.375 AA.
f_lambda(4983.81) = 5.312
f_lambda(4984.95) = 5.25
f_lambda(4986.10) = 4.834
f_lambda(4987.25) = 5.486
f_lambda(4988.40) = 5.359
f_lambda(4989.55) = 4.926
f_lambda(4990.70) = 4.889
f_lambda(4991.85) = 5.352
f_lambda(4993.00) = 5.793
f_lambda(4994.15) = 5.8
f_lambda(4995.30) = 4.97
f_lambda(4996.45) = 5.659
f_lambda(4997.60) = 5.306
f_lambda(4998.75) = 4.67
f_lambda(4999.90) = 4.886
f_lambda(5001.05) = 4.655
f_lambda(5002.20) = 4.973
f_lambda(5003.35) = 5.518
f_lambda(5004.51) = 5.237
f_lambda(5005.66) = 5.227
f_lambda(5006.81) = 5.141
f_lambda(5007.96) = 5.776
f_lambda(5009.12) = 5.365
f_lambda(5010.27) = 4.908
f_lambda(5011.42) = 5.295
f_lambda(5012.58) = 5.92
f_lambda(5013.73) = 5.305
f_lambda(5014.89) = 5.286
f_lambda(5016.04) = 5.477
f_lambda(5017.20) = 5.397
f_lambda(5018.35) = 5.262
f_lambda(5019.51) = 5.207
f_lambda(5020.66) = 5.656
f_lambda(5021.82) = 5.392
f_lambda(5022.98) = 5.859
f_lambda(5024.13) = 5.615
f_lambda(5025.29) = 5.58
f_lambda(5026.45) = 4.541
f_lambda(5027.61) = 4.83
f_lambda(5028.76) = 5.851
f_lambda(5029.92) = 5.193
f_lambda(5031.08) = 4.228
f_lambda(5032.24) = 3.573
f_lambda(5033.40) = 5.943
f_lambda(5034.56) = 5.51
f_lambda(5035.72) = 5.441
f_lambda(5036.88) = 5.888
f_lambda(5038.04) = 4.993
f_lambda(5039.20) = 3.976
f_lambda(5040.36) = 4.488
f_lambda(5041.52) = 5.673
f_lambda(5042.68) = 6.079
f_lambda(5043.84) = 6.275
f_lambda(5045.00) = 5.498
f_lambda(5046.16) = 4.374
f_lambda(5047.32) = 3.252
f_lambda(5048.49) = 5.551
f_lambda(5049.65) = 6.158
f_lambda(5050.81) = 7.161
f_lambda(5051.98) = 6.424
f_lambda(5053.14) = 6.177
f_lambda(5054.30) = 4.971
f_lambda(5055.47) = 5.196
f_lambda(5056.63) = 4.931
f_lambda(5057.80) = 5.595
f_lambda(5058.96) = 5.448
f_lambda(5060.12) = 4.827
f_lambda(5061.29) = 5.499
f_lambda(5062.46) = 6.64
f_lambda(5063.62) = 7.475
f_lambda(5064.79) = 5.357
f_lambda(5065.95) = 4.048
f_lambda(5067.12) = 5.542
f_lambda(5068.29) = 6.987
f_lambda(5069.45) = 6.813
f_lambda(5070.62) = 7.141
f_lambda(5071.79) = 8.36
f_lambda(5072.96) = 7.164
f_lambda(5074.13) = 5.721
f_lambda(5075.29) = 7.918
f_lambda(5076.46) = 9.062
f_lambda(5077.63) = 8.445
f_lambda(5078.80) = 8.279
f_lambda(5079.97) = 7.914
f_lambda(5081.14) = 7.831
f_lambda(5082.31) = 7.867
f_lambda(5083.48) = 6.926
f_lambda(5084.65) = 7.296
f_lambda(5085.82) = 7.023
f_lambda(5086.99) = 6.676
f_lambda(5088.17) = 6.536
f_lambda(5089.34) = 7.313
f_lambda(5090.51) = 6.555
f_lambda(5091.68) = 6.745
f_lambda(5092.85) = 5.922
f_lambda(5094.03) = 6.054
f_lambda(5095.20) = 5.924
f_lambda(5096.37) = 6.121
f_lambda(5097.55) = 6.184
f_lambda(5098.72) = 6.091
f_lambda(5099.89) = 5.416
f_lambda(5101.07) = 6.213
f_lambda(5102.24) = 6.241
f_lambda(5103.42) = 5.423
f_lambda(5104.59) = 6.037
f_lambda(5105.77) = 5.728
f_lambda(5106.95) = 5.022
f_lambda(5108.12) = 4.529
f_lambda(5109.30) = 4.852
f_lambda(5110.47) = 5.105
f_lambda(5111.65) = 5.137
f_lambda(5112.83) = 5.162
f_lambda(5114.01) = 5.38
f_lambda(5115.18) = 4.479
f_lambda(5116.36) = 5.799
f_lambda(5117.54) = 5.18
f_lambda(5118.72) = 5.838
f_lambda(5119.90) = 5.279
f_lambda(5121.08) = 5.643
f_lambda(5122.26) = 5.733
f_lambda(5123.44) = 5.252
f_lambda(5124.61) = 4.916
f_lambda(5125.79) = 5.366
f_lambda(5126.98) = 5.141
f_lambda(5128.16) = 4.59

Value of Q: 6.41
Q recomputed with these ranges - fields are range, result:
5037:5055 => 5.42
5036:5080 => 6.06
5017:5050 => 5.21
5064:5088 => 7.11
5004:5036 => 5.28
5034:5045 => 5.38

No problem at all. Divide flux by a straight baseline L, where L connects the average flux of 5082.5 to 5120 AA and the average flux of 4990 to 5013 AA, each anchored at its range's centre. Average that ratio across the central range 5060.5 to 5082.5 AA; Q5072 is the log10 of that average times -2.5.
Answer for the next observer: -0.223 mag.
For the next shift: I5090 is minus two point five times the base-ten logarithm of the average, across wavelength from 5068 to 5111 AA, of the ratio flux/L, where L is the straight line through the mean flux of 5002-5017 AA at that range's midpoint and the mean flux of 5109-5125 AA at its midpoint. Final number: -0.24 mag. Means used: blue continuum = 5.35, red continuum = 5.28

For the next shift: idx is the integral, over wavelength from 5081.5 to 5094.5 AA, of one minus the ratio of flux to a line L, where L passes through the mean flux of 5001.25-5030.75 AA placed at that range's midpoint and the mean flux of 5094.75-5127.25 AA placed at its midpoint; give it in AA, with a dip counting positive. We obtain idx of -3.3 AA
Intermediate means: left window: 5.33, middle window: 6.83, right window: 5.47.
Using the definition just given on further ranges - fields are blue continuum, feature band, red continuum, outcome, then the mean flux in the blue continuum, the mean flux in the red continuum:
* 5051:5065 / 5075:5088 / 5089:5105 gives -3.7 AA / 5.76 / 6.15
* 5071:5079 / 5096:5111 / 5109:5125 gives 1.2 AA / 7.81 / 5.28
